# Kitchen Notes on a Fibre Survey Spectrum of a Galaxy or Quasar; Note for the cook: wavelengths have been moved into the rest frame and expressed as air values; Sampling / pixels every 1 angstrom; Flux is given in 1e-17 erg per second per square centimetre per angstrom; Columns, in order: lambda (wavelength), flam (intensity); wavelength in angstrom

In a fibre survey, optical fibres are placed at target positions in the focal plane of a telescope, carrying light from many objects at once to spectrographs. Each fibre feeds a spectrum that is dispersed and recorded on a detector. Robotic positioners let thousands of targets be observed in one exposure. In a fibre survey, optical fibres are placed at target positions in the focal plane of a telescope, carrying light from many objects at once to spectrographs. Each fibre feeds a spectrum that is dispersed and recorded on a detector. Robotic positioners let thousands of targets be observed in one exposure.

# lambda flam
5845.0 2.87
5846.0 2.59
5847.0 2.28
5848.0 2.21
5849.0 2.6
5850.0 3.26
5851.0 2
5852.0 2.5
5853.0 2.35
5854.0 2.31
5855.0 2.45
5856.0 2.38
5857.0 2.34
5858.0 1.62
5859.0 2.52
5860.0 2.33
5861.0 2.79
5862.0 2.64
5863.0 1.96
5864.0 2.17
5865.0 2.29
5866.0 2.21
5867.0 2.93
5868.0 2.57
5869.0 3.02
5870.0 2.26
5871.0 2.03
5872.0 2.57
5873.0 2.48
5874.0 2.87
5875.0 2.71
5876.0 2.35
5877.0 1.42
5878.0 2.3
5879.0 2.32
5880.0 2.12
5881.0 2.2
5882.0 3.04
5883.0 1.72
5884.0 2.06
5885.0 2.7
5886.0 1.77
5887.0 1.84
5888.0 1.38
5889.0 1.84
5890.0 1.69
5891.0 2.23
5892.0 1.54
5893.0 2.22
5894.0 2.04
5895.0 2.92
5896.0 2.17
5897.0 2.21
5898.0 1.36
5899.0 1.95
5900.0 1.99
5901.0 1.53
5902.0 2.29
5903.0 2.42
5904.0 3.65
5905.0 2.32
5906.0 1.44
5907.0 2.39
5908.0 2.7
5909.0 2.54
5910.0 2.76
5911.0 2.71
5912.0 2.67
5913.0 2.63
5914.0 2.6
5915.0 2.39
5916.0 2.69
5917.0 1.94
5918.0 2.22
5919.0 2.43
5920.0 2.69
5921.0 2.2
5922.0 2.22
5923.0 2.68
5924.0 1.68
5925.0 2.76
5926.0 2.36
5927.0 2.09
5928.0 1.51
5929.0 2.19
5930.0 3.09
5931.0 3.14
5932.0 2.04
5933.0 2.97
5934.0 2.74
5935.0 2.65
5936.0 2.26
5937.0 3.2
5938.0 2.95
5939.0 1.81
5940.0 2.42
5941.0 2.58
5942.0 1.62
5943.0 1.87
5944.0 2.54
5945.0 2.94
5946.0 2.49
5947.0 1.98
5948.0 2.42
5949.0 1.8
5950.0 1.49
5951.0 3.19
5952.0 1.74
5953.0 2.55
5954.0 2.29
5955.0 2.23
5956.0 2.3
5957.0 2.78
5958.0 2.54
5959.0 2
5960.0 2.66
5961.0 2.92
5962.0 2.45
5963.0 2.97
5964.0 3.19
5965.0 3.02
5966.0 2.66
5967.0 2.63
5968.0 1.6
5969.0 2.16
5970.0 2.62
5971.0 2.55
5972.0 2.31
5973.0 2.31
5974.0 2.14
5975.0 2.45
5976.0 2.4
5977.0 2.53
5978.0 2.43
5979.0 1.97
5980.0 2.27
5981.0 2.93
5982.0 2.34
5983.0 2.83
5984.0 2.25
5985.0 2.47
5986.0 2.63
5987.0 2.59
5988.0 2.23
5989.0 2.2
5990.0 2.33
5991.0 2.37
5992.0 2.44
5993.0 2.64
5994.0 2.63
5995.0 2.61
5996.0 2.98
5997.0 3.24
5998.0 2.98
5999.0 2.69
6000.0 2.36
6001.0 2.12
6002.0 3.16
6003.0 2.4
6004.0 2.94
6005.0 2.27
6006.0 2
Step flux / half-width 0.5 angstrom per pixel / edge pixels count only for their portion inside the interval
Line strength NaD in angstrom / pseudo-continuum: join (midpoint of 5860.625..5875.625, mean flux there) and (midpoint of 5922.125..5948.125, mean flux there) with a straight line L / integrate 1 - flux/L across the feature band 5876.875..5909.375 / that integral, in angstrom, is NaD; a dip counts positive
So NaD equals 4.35 angstrom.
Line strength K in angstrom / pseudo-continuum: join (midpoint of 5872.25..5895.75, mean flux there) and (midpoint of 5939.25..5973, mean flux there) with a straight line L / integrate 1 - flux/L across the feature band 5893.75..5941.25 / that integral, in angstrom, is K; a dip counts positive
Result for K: -2.55 angstrom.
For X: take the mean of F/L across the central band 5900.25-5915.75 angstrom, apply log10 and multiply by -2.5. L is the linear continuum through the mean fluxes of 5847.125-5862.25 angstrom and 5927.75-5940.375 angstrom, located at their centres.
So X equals 0.02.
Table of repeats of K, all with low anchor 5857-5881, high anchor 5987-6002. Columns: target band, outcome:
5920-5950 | 1.2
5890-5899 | 1.3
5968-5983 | 1.0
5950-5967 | -0.3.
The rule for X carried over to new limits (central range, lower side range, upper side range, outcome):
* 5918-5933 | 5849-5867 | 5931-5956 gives 0.001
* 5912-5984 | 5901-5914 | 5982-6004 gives 0.051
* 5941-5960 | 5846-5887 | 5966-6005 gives 0.078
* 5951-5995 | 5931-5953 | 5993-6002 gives 0.047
